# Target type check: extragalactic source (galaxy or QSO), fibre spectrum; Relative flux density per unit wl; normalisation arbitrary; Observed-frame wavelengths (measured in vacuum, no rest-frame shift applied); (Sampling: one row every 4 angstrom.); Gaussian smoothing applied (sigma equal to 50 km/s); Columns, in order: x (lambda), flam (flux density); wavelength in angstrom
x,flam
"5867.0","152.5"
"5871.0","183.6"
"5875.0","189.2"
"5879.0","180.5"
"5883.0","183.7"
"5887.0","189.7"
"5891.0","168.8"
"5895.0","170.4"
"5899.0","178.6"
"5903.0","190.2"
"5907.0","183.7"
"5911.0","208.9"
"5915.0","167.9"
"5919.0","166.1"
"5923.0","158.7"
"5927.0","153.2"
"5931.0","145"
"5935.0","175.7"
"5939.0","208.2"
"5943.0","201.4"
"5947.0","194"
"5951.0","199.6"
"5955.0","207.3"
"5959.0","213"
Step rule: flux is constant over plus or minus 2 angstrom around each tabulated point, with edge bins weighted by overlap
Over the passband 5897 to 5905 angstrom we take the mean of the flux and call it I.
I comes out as 184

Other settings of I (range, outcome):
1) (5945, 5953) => 197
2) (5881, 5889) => 187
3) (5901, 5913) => 194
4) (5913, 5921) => 167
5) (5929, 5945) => 183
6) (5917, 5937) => 160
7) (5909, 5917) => 188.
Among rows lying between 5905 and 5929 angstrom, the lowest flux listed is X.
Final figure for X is 153.2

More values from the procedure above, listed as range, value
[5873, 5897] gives 168.8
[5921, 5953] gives 145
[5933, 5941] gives 175.7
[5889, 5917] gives 167.9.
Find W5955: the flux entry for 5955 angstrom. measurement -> 207.3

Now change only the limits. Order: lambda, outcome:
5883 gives 183.7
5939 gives 208.2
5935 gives 175.7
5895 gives 170.4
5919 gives 166.1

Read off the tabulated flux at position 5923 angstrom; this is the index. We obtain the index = 158.7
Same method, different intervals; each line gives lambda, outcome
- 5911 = 208.9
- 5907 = 183.7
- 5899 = 178.6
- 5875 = 189.2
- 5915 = 167.9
